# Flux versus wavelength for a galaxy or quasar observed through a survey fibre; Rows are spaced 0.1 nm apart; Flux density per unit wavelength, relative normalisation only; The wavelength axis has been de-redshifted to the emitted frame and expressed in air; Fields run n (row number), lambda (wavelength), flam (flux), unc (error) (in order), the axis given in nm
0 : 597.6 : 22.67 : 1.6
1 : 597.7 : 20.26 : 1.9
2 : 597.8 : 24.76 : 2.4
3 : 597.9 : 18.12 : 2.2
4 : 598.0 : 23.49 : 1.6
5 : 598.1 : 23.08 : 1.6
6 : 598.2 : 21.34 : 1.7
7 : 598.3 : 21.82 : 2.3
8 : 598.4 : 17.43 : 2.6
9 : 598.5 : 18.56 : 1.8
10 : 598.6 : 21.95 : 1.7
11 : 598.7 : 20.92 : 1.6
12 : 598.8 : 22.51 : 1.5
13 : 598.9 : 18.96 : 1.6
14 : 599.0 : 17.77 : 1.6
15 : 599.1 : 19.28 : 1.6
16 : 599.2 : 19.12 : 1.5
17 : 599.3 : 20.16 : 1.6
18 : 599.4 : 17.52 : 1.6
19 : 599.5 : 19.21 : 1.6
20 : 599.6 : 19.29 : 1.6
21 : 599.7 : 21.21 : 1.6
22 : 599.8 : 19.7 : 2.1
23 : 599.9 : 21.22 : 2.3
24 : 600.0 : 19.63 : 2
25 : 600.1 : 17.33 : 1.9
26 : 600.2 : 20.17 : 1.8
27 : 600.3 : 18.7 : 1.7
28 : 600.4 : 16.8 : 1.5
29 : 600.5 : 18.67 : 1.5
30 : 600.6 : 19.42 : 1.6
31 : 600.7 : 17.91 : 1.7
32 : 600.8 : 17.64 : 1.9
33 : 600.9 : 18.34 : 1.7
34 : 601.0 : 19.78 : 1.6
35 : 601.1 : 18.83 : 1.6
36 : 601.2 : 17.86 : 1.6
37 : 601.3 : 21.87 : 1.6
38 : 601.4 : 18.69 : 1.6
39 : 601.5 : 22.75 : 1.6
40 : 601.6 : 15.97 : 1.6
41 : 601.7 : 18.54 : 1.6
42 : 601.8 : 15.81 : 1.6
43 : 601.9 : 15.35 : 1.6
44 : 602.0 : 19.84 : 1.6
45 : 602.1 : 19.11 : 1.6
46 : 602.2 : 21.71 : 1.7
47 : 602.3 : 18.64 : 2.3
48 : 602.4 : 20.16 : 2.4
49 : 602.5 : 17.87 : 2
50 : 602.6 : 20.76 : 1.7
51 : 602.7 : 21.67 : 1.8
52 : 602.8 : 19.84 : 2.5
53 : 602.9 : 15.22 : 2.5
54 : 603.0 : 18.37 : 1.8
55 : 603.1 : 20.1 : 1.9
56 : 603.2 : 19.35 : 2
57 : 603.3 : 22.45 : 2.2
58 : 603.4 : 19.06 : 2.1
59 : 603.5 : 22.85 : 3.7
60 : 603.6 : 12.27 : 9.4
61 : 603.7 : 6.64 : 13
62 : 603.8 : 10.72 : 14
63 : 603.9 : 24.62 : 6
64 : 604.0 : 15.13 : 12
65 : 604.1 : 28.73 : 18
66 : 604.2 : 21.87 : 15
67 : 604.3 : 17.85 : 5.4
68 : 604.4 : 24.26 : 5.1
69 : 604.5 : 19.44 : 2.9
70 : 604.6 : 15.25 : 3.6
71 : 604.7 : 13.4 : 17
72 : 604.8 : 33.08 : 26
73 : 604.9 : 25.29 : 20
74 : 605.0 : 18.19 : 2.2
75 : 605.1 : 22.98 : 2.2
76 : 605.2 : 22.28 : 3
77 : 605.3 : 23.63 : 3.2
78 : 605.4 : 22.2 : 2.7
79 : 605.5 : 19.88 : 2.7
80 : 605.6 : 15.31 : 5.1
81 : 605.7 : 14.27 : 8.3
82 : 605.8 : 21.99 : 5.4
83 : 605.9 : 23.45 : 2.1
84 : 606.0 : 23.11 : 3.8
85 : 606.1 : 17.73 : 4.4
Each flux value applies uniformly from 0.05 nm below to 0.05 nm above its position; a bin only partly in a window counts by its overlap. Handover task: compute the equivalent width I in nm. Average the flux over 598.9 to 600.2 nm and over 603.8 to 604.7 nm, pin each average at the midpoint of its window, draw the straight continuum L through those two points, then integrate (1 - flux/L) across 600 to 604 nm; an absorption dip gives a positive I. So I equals 0.23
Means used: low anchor 19.3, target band 18.5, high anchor 19.9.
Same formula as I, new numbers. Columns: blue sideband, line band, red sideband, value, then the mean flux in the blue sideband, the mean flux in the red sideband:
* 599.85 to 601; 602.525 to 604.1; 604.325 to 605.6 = 0.162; 18.8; 21.3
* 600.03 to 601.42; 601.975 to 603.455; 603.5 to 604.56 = -0.089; 18.7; 18.3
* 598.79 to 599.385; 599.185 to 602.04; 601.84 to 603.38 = 0.067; 19.3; 19.3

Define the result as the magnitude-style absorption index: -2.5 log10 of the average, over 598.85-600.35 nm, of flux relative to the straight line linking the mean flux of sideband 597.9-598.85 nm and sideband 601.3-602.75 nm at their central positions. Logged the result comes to 0.06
